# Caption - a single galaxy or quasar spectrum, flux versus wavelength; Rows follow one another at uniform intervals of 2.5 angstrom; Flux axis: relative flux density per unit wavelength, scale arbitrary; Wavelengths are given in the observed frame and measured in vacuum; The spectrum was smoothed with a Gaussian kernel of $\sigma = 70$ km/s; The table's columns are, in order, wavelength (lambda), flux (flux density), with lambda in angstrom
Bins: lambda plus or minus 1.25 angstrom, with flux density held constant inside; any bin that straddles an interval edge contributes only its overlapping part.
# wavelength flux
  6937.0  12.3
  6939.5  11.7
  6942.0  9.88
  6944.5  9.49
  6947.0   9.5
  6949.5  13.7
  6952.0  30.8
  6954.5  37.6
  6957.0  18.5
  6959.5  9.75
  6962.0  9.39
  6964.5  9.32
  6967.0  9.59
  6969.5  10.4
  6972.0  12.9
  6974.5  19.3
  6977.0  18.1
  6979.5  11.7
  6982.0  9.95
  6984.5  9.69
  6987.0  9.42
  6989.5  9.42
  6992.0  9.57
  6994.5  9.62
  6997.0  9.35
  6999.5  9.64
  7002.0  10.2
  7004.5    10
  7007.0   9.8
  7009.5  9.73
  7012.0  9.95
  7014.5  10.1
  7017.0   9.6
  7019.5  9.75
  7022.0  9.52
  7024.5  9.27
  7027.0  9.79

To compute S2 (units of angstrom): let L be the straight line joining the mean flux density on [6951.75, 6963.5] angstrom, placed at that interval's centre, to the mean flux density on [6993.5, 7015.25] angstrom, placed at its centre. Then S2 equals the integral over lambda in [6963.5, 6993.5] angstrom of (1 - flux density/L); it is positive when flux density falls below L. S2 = 7.4 angstrom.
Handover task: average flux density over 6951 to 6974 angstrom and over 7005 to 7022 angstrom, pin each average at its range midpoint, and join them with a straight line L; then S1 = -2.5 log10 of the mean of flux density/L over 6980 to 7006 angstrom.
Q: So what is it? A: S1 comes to 0.26 mag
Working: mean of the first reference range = 16.4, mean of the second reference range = 9.81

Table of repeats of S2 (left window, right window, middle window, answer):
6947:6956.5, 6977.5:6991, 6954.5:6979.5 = 4.55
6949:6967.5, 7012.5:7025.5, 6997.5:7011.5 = 2.09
